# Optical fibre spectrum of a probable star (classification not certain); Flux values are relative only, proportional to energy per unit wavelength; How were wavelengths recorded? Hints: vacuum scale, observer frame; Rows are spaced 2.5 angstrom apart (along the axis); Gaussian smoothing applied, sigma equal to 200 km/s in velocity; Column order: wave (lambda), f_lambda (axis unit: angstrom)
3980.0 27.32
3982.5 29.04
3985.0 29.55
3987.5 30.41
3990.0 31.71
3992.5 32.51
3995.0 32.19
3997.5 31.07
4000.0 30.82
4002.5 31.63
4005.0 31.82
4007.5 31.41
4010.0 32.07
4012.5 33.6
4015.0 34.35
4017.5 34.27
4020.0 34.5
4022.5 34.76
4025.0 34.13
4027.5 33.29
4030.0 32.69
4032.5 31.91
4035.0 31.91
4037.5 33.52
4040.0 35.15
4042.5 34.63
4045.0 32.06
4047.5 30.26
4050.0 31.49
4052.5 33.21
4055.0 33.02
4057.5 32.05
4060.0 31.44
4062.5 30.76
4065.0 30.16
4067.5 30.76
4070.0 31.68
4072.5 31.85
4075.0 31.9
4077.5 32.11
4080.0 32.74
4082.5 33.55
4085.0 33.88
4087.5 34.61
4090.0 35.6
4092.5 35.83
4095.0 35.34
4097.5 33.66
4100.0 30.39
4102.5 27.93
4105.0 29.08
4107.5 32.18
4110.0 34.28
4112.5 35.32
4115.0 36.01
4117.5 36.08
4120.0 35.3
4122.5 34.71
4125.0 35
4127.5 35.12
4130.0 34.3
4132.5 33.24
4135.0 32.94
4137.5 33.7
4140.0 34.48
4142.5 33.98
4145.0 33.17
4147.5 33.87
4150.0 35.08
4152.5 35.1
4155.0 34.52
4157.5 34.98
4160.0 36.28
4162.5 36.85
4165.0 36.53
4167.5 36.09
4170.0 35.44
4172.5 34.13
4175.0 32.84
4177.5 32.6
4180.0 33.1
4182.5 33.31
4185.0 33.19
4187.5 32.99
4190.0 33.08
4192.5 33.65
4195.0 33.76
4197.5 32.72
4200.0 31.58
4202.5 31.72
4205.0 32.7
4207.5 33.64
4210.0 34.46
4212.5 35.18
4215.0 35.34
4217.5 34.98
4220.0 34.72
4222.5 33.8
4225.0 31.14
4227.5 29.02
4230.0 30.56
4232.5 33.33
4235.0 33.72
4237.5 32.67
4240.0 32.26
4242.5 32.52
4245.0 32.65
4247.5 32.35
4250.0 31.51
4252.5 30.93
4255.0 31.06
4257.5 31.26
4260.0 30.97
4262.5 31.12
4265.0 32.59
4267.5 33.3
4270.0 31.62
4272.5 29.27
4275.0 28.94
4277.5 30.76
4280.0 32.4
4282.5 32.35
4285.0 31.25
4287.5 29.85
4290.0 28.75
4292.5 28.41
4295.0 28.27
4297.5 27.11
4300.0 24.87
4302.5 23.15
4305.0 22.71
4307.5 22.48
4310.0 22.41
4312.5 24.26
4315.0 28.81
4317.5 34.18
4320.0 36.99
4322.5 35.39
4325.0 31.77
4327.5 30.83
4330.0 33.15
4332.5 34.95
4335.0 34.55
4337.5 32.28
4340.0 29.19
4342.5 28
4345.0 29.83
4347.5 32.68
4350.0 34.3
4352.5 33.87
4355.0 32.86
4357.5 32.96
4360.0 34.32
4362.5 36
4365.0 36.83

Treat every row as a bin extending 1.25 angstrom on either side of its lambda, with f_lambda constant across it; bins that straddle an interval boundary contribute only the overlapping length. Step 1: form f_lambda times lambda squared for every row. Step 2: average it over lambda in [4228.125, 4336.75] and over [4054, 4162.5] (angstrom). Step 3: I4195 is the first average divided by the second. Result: 0.99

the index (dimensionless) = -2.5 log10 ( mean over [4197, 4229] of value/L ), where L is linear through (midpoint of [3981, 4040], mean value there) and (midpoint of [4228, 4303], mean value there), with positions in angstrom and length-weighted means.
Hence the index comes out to -0.07 mag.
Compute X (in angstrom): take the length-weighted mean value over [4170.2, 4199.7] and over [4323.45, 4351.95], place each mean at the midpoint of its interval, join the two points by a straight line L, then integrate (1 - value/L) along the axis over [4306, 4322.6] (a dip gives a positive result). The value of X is 1.8 angstrom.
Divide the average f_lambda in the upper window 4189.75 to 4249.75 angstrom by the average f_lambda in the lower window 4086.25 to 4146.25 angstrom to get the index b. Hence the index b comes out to 0.97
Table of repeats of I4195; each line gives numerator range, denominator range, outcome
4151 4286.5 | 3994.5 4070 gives 1.11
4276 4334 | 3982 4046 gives 1.04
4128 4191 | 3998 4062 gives 1.11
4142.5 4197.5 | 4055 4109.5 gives 1.11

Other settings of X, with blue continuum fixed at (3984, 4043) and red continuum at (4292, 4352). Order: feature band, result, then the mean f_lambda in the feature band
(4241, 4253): -0.7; 32.1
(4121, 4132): -1.1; 34.7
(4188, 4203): -0.9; 32.8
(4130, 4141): -0.8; 33.7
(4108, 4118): -1.1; 35.1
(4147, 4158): -1.2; 34.7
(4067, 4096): -1.2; 33.4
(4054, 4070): 0.4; 31.4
